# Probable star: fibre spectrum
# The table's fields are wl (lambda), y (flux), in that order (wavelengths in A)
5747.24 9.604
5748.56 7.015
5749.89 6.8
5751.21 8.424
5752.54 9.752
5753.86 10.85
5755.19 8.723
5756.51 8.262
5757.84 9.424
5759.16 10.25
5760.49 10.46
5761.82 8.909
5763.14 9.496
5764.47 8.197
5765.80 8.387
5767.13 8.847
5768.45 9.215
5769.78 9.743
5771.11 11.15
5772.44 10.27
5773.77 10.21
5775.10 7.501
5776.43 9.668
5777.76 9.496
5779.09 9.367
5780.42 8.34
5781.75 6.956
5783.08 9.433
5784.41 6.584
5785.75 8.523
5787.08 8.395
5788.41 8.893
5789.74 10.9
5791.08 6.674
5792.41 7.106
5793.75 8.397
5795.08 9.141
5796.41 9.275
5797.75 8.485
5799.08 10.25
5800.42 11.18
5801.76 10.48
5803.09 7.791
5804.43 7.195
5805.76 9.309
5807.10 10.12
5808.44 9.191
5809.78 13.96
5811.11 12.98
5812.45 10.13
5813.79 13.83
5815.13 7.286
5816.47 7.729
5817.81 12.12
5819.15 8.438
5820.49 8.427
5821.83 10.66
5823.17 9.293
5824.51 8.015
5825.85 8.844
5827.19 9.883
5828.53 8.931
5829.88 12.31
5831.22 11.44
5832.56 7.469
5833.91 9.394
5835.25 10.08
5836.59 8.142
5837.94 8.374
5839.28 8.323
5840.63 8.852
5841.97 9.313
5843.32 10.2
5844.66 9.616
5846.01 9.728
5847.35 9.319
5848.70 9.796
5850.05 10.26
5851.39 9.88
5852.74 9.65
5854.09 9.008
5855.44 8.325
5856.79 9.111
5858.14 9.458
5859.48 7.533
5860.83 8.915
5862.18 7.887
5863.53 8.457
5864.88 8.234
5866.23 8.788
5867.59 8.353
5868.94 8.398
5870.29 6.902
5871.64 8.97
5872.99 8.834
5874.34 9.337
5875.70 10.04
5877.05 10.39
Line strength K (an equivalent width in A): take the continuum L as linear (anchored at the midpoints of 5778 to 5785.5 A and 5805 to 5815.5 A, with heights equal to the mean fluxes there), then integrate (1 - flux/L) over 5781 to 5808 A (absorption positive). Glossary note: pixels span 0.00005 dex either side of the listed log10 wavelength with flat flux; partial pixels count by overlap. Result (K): 1.9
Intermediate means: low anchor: 8.23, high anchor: 10.9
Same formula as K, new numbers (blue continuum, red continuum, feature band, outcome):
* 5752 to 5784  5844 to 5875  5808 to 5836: -2.99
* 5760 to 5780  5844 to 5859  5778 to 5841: 0.72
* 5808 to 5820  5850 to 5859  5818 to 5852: 1.65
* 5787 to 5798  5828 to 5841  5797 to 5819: -3.00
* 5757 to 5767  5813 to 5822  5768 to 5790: 0.79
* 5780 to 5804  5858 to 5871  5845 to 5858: -1.76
